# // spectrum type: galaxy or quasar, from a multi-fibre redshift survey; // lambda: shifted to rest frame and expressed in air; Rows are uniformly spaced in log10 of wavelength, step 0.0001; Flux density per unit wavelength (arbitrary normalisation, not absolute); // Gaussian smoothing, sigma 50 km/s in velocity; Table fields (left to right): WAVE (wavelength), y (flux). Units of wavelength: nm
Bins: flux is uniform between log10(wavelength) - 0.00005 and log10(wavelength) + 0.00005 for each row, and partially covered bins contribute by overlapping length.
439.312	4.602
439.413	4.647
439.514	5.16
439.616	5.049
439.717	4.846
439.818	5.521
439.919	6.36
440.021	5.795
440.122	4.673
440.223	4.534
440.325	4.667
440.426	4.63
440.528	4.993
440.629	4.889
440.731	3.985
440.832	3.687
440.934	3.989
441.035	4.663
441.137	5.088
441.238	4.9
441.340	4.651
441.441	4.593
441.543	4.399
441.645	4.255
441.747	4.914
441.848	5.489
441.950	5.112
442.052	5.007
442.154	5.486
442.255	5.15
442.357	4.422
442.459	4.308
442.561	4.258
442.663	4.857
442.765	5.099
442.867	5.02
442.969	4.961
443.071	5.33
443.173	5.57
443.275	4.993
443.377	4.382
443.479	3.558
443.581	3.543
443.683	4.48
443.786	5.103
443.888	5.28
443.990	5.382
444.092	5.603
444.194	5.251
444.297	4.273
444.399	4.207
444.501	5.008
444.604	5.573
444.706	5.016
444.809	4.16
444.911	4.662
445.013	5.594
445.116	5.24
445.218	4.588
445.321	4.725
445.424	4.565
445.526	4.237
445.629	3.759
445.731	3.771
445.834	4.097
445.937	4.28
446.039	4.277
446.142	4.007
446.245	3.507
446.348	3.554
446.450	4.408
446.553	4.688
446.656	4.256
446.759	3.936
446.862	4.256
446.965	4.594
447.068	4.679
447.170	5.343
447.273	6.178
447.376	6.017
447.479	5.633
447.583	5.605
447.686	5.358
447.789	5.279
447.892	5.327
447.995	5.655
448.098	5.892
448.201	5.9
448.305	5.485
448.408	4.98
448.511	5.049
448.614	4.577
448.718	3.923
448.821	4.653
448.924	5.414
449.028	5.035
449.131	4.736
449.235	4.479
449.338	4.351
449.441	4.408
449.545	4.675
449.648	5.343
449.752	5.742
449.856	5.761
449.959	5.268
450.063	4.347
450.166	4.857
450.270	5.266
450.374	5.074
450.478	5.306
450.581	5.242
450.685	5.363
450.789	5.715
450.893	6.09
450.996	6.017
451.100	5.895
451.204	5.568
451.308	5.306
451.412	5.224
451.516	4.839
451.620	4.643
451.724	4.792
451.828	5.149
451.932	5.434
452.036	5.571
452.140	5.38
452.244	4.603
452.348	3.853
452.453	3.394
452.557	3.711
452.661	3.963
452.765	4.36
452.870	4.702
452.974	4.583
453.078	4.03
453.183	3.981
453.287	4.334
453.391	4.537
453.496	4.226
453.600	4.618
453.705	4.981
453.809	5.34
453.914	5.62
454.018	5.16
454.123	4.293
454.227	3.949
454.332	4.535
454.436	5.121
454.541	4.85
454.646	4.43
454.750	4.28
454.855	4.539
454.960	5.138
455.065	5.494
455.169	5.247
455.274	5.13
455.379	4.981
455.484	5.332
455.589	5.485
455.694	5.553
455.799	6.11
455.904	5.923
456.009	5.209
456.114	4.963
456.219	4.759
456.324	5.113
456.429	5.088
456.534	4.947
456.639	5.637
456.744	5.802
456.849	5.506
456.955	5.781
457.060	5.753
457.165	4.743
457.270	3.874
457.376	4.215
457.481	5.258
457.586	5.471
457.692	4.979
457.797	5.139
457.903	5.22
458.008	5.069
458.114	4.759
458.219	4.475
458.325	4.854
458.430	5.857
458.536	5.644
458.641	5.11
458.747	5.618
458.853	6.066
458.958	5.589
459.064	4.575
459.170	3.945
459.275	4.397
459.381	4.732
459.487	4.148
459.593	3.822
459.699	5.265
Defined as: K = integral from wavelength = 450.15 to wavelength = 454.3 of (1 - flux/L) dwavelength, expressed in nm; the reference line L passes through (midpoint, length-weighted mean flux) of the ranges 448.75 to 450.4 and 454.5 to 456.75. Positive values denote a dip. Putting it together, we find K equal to 0.14 nm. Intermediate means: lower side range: 4.95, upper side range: 5.17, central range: 4.87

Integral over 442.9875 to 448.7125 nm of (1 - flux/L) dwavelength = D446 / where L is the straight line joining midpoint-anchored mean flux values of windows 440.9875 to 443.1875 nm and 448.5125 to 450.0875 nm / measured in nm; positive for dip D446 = 0.07 nm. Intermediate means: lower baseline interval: 4.88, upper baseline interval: 4.86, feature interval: 4.81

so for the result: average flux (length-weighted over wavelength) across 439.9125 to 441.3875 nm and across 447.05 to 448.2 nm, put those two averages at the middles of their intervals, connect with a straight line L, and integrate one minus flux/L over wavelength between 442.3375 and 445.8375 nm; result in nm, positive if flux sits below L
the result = 0.29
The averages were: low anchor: 4.72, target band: 4.72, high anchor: 5.59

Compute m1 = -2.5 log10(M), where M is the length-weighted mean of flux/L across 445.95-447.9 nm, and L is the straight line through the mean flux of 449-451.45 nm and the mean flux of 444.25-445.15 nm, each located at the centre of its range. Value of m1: 0.054 mag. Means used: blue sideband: 4.86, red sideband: 5.21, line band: 4.76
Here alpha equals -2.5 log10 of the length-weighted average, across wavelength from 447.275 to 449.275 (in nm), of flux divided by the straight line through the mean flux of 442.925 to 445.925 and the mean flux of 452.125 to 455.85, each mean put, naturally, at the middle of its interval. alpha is -0.11 mag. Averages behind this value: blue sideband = 4.71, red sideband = 4.71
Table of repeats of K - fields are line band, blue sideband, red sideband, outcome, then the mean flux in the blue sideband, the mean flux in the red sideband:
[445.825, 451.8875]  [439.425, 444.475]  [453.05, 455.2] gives -0.330 nm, 4.82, 4.7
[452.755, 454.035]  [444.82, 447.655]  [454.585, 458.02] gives 0.090 nm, 4.61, 5.16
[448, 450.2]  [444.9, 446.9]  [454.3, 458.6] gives -0.217 nm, 4.31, 5.13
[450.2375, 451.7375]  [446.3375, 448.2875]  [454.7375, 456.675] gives -0.060 nm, 5.12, 5.22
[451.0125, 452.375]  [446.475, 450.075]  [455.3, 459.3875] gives -0.012 nm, 5.05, 5.17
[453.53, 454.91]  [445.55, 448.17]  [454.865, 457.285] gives 0.117 nm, 4.74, 5.29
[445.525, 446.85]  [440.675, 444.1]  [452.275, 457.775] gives 0.199 nm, 4.74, 4.86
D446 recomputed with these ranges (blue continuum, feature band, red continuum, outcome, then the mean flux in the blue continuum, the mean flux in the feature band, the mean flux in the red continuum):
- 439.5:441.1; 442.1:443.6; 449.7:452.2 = 0.059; 4.83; 4.76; 5.32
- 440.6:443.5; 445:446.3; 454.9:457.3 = 0.149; 4.74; 4.32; 5.3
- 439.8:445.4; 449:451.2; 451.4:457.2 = -0.145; 4.83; 5.2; 4.91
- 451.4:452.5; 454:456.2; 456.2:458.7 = -0.016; 4.8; 5.03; 5.13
